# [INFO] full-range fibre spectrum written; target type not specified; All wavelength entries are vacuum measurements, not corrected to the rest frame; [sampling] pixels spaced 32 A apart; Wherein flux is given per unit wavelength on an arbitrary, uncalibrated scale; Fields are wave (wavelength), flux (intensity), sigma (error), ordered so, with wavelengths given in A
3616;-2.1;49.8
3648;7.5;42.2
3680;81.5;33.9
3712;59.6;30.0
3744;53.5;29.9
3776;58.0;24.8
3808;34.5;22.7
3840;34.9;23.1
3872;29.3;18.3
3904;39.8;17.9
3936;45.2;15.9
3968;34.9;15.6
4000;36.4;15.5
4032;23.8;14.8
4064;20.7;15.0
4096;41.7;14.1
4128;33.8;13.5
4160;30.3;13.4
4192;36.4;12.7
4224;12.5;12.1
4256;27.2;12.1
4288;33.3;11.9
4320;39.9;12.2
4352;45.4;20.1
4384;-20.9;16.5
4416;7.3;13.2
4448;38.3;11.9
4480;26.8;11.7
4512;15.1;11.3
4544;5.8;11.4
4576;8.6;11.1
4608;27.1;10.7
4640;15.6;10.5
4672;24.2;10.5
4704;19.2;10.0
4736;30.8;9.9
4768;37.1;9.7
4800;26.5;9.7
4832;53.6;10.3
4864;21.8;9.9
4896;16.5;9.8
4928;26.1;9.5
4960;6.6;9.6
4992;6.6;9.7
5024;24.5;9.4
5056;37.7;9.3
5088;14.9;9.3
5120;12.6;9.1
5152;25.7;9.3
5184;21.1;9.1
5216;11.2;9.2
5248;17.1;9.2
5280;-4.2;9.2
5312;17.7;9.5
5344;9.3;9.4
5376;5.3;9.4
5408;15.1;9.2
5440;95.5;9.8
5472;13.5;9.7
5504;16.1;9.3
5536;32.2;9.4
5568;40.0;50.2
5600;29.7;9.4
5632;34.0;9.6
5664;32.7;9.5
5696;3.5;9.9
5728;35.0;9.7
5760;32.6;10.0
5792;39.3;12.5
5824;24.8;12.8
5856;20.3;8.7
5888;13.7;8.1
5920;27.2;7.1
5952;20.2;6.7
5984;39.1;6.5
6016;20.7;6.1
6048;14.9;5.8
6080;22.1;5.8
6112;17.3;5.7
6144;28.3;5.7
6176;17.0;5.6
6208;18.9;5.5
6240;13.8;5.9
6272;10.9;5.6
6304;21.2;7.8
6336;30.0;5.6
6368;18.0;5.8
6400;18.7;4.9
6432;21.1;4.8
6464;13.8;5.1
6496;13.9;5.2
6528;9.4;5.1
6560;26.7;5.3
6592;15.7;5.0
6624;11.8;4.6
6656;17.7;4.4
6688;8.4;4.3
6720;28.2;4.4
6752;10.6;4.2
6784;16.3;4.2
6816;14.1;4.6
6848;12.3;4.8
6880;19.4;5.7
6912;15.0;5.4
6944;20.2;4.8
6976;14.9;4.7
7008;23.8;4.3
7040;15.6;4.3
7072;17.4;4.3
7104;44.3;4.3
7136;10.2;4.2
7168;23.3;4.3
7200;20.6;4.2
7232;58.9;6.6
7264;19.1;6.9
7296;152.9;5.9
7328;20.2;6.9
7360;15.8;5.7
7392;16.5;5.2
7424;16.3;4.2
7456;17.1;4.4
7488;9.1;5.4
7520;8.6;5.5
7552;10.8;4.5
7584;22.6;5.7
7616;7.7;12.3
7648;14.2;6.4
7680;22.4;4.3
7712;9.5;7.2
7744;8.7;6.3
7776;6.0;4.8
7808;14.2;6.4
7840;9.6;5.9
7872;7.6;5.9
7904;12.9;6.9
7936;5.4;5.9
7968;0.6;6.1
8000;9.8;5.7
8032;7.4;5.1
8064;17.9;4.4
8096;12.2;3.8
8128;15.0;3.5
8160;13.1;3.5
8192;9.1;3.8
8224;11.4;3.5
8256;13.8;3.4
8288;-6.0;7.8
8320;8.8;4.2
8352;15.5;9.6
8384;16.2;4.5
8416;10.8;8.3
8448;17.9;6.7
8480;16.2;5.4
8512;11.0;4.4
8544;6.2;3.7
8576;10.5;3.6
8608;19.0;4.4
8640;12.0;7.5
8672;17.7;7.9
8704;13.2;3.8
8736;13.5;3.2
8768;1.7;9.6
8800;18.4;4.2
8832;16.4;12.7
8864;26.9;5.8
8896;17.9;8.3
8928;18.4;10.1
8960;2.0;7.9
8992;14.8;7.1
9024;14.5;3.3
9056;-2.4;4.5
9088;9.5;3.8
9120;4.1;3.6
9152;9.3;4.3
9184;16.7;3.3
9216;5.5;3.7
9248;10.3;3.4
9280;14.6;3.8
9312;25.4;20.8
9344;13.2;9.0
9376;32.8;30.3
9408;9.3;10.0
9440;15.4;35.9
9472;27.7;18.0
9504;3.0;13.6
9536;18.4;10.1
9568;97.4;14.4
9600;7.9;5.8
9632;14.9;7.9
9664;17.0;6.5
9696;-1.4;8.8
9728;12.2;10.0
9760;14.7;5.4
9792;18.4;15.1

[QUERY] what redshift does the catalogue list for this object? 0.458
